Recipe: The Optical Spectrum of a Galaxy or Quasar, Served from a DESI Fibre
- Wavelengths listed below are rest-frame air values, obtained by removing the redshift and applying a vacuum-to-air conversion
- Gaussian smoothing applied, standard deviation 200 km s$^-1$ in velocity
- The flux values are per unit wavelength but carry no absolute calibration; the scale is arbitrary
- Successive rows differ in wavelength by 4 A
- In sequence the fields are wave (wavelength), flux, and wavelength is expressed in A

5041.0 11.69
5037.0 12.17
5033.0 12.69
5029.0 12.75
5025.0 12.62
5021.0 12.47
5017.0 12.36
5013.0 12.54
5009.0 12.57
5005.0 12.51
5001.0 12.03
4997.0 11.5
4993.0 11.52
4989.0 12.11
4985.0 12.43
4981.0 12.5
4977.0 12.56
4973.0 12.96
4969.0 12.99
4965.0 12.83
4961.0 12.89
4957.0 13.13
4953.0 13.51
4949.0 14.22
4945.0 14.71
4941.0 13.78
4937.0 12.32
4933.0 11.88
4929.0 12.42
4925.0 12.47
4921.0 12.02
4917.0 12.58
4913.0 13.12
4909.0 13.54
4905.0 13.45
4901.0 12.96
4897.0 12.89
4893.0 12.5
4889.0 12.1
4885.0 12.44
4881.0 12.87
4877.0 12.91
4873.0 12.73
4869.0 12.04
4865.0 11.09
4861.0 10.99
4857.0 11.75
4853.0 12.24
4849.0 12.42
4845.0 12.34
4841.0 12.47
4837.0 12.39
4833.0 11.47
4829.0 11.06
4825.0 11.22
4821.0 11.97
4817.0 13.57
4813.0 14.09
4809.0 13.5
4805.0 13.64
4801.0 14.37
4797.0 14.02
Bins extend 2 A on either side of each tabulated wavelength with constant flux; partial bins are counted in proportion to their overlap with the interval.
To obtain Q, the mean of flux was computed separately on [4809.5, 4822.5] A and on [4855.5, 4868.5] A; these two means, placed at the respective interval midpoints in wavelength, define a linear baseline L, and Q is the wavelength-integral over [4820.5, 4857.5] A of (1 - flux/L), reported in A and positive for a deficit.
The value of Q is 1.06 A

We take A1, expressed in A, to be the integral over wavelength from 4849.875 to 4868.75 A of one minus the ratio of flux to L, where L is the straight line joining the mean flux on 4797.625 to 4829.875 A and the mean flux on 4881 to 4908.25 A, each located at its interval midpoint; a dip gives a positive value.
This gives 1.9 A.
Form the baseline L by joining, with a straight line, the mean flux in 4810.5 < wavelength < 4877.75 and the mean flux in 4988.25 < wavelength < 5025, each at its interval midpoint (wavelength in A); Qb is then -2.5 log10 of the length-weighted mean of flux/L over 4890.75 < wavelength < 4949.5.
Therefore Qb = -0.067 mag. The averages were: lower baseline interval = 12.2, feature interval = 13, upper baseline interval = 12.2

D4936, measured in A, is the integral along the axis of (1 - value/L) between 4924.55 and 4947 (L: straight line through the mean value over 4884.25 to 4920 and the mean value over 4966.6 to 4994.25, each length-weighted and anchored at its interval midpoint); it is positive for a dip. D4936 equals -0.51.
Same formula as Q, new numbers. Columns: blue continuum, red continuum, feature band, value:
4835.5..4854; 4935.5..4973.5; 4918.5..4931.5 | 0.8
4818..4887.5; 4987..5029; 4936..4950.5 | -2.0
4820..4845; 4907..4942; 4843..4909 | -1.0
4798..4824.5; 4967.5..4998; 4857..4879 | 1.9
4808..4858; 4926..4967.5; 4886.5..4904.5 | 0.1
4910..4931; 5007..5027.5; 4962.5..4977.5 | -0.4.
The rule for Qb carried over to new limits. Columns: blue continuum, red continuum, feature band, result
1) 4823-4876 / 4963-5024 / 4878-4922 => -0.064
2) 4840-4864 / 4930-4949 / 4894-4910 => -0.037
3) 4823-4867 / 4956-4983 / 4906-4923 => -0.043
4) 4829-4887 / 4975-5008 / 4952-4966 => -0.080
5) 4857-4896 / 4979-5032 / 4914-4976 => -0.063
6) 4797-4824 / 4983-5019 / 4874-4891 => 0.034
